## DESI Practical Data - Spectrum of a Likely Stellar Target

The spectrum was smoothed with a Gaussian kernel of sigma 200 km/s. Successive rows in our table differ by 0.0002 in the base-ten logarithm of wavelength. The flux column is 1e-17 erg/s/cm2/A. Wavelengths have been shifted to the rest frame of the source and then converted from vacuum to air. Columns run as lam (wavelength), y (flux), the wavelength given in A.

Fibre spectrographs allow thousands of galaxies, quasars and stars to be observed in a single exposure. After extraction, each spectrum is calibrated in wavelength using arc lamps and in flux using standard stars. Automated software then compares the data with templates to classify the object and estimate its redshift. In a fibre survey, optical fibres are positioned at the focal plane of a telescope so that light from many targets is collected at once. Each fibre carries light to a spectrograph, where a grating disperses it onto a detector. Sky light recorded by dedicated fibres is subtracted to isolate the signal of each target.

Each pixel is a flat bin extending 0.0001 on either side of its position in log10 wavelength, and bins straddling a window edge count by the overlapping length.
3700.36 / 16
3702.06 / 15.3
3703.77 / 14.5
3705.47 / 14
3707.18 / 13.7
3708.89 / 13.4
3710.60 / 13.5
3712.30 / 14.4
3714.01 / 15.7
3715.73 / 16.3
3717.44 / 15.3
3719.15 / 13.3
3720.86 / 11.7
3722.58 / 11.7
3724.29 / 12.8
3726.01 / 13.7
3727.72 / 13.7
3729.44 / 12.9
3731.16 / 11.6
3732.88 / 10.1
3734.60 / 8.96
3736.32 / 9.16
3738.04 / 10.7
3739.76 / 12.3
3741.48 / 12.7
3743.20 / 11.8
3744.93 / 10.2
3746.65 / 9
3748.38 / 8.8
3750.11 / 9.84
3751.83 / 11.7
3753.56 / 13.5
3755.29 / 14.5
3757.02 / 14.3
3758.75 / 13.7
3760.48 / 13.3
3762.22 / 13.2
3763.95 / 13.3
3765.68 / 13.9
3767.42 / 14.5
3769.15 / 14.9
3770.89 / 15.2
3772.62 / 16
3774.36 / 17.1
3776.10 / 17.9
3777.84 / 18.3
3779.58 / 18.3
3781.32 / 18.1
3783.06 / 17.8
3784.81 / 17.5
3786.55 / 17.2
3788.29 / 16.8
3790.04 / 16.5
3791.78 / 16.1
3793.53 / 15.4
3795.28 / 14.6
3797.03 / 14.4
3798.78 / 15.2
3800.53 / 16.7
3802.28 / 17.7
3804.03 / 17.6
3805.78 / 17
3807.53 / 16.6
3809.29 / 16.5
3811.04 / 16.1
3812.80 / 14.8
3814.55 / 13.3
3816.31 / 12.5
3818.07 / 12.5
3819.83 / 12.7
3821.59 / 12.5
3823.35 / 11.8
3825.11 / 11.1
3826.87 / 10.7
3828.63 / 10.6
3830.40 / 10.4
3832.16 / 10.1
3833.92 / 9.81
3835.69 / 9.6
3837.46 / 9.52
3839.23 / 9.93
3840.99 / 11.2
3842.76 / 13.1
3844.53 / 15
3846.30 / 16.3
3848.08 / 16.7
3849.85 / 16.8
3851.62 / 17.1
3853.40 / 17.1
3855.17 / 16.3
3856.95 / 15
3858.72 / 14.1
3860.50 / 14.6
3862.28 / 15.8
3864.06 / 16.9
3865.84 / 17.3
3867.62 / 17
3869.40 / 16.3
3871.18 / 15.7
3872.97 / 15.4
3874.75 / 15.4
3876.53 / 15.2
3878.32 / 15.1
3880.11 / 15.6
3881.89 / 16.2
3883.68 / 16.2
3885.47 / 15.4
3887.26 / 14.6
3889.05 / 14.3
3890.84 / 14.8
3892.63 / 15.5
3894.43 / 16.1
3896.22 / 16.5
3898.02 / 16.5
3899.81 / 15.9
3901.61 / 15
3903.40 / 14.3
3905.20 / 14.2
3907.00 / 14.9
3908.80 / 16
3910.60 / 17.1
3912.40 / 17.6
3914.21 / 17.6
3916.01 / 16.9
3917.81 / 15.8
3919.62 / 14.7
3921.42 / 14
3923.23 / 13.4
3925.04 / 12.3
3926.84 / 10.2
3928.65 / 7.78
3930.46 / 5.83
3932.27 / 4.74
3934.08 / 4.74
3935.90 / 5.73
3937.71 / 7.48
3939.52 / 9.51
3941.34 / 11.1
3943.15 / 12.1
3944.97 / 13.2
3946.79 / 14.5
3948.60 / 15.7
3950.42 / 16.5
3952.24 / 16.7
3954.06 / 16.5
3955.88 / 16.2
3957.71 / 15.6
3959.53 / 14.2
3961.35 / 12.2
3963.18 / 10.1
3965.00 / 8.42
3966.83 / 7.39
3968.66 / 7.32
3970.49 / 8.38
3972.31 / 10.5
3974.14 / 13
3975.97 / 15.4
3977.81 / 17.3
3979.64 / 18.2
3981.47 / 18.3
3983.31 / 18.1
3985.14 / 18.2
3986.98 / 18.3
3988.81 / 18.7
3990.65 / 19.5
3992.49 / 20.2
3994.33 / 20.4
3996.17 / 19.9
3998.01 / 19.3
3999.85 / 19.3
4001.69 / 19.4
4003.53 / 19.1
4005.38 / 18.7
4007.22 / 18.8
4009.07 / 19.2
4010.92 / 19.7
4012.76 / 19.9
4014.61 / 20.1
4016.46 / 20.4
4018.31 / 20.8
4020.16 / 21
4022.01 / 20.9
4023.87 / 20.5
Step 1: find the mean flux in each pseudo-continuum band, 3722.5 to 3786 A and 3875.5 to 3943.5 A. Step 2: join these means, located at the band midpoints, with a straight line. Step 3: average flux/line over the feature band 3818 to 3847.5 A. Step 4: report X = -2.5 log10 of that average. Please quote 0.161 mag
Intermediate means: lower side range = 13.5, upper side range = 13.4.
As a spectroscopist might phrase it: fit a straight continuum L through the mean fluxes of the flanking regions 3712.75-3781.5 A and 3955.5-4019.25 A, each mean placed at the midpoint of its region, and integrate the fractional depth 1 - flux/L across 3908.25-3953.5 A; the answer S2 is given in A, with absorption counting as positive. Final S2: 9.6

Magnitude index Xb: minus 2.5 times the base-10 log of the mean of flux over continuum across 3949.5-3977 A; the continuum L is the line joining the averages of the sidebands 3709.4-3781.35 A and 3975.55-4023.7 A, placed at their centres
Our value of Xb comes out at 0.41 mag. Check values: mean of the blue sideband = 13.3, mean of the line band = 12.6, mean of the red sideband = 19.3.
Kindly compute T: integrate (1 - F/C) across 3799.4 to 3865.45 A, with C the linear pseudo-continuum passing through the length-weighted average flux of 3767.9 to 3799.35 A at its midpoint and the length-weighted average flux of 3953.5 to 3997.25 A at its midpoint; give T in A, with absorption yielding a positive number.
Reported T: 8.9 A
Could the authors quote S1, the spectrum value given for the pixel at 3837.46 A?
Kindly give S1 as 9.52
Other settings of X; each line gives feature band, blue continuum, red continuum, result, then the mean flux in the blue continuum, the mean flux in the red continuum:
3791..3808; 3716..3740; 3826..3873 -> -0.22 mag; 12.1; 14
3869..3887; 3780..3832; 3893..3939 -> -0.15 mag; 14.8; 13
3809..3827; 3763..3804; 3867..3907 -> 0.22 mag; 16.3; 15.5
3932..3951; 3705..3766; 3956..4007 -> 0.40 mag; 12.6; 15.8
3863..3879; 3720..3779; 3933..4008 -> -0.16 mag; 12.9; 14.7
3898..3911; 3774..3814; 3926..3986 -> -0.13 mag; 16.7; 12.2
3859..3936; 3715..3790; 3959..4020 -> 0.08 mag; 13.7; 16.7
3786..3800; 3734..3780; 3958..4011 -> -0.16 mag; 13.2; 16.1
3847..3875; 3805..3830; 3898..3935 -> -0.21 mag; 13.4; 13.2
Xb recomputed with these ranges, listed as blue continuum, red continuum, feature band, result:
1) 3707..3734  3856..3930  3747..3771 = 0.06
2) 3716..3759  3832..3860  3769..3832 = -0.17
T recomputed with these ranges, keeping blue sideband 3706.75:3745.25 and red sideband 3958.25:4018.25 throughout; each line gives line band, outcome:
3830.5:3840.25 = 3.0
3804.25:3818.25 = -1.3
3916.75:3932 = 4.0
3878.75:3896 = -0.5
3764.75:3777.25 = -2.3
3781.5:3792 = -2.8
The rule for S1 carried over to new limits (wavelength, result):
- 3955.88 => 16.2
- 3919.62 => 14.7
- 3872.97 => 15.4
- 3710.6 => 13.5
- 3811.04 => 16.1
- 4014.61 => 20.1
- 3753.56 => 13.5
